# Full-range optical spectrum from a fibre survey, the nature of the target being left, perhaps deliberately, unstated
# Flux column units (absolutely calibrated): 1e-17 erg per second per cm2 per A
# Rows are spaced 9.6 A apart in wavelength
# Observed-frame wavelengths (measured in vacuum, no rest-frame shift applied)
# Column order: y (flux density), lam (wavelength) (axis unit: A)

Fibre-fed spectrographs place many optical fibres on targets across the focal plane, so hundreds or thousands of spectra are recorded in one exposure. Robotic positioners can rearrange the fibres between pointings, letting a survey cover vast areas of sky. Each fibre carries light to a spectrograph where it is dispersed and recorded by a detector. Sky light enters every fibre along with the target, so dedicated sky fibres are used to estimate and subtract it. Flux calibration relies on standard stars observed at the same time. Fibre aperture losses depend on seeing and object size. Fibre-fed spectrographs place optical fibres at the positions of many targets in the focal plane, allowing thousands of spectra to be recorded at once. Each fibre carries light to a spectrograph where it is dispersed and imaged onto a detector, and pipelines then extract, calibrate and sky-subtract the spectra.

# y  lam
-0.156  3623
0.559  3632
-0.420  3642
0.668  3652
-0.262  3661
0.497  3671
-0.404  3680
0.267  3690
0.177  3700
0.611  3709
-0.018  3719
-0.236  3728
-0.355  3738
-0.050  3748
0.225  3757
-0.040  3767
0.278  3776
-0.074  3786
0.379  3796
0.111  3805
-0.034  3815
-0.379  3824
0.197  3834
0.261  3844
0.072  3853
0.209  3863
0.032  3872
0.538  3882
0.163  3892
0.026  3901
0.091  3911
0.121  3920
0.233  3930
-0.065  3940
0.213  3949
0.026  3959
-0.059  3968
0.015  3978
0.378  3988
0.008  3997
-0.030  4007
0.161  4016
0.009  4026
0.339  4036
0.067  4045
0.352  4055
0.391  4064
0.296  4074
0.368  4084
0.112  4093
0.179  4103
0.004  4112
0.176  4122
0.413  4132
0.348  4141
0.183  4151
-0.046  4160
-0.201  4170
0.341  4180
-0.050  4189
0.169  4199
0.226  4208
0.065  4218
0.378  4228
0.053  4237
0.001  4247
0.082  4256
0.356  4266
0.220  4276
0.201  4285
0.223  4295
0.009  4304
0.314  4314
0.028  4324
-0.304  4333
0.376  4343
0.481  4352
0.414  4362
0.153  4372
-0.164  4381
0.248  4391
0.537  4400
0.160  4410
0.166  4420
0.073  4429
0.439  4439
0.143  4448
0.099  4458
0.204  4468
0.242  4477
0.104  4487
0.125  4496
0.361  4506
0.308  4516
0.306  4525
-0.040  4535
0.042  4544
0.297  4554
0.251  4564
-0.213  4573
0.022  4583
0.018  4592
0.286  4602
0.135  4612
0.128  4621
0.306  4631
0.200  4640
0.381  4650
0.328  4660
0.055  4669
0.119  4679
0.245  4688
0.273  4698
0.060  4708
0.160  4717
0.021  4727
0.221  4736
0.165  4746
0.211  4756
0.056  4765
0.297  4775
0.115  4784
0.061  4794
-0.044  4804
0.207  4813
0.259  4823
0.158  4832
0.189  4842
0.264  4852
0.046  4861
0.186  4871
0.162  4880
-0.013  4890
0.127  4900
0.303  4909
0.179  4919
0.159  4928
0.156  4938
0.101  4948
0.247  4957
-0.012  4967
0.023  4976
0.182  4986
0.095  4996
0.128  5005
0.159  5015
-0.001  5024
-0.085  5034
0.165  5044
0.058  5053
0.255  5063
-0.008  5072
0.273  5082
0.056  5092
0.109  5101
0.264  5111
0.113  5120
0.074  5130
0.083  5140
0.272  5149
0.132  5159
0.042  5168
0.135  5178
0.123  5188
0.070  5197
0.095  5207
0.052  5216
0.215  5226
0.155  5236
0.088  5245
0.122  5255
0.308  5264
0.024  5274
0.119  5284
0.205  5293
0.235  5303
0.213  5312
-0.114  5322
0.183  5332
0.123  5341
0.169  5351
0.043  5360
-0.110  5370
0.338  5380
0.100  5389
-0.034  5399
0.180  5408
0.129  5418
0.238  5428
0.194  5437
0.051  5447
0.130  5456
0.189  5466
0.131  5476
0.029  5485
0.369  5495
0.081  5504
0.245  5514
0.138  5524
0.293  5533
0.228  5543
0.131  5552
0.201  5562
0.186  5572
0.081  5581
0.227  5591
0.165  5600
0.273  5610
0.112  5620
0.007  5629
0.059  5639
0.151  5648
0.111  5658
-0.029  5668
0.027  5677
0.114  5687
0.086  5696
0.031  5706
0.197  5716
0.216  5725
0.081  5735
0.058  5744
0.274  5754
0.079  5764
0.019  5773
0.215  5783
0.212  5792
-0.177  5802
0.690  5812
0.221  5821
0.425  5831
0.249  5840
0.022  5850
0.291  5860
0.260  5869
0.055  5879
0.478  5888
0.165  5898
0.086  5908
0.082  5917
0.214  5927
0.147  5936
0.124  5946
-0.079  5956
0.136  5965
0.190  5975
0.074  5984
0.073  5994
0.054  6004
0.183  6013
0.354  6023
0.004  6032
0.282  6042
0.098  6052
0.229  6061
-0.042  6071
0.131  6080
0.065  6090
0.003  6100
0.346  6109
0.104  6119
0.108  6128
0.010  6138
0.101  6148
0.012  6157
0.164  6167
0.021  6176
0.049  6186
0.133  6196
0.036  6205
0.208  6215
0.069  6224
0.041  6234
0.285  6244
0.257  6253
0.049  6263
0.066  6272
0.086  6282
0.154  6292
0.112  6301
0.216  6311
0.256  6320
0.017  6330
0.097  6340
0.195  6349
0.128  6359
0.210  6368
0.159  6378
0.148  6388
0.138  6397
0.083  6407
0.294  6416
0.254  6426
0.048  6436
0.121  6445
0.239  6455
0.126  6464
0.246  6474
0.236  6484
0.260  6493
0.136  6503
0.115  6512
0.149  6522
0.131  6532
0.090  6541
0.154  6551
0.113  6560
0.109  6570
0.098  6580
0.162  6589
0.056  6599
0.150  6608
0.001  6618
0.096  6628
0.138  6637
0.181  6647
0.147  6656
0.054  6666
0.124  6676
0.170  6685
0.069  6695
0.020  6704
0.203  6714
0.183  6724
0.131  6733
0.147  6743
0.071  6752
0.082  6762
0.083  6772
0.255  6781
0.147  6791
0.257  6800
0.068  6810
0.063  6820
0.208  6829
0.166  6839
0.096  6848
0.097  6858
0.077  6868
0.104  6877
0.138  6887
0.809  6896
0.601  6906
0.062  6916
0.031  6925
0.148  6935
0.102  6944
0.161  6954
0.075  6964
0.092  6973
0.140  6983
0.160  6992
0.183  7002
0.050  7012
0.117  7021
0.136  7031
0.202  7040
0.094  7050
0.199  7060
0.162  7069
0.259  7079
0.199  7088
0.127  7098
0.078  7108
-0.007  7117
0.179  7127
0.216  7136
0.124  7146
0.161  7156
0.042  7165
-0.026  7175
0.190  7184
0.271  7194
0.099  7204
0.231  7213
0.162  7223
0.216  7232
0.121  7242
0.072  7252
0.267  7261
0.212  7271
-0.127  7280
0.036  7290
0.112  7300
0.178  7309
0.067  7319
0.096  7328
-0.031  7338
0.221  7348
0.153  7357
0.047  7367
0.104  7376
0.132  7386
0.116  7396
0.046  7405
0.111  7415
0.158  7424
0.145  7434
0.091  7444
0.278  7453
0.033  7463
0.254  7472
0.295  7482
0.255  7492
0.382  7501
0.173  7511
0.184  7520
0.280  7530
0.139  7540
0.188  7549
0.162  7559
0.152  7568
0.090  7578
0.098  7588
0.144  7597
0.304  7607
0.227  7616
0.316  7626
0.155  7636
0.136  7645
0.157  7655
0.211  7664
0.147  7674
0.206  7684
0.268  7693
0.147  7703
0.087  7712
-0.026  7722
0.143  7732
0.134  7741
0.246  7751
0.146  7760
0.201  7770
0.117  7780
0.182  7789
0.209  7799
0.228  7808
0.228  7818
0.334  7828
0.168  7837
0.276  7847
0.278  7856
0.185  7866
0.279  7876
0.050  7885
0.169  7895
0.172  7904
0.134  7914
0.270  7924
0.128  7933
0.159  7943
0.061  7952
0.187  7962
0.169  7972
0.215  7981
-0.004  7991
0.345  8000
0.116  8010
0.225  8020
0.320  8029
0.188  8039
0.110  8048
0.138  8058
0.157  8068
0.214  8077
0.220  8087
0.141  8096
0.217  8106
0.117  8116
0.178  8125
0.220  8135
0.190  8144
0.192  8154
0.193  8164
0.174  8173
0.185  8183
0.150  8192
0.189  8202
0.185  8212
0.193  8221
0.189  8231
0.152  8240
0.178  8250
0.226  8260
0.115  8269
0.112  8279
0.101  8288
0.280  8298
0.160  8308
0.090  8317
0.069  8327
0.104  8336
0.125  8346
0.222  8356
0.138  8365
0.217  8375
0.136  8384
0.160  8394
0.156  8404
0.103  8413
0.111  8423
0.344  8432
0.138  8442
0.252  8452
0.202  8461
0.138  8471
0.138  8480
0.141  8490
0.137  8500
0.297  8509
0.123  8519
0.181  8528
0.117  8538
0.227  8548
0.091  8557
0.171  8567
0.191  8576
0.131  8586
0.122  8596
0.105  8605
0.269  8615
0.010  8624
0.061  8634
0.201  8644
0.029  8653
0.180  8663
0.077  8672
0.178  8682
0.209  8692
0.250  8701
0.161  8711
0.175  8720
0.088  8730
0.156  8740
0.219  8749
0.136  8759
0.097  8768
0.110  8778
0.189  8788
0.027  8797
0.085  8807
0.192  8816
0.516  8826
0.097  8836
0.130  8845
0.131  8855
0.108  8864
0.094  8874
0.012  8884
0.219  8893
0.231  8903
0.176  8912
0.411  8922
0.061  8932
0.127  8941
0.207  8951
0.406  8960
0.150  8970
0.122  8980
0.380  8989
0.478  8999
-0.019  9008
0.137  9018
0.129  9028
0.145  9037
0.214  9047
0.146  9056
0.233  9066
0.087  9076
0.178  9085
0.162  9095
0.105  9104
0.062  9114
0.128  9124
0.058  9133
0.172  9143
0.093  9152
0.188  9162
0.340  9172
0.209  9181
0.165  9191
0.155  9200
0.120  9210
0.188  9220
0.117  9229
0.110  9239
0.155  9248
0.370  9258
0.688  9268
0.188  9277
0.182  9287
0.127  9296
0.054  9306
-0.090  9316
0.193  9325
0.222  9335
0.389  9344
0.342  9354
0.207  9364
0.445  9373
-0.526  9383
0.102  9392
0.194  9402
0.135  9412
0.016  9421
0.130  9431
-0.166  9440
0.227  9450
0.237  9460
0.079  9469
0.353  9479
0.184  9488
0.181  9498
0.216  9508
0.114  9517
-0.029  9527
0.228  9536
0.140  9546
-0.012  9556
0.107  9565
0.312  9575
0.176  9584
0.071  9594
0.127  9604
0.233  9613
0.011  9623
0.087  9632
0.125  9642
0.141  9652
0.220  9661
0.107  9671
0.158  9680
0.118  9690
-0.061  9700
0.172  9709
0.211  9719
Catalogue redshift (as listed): 0.850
